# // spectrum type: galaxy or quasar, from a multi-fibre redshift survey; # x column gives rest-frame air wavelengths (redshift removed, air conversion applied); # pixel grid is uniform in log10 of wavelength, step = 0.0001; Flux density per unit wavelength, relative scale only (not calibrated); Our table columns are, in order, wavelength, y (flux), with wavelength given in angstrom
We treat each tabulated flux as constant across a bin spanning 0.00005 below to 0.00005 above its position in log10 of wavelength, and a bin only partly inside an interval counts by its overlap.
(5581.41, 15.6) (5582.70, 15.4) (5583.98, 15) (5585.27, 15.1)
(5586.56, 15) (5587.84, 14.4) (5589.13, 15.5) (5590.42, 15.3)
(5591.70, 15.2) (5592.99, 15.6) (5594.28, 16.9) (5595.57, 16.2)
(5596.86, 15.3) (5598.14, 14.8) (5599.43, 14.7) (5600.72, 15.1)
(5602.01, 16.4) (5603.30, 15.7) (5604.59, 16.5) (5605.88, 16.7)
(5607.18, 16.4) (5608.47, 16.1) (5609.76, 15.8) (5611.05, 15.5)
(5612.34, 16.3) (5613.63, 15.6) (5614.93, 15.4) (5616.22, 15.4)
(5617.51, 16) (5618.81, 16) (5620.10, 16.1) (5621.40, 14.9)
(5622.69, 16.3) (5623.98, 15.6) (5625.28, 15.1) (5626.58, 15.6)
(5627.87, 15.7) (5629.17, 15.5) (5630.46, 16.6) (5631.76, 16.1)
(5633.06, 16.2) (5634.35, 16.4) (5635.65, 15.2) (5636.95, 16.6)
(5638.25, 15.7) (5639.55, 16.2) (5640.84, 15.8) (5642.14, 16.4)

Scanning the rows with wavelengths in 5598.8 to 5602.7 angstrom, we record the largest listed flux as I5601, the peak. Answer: 16.4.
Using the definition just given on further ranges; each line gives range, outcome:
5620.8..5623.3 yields 16.3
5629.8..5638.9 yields 16.6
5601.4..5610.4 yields 16.7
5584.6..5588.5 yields 15.1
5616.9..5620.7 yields 16.1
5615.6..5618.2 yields 16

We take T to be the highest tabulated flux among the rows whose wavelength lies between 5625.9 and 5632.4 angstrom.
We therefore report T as 16.6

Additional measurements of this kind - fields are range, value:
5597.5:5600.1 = 14.8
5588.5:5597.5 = 16.9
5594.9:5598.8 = 16.2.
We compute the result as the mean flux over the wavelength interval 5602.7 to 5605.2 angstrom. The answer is 16.1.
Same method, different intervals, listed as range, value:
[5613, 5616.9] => 15.5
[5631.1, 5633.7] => 16.1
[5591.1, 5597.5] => 15.8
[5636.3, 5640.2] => 16.2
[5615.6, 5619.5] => 15.8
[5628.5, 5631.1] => 16.1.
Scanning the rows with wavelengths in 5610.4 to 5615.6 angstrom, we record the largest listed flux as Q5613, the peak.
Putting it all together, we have 16.3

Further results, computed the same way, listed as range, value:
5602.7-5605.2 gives 16.5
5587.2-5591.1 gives 15.5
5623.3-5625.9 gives 15.6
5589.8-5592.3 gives 15.3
